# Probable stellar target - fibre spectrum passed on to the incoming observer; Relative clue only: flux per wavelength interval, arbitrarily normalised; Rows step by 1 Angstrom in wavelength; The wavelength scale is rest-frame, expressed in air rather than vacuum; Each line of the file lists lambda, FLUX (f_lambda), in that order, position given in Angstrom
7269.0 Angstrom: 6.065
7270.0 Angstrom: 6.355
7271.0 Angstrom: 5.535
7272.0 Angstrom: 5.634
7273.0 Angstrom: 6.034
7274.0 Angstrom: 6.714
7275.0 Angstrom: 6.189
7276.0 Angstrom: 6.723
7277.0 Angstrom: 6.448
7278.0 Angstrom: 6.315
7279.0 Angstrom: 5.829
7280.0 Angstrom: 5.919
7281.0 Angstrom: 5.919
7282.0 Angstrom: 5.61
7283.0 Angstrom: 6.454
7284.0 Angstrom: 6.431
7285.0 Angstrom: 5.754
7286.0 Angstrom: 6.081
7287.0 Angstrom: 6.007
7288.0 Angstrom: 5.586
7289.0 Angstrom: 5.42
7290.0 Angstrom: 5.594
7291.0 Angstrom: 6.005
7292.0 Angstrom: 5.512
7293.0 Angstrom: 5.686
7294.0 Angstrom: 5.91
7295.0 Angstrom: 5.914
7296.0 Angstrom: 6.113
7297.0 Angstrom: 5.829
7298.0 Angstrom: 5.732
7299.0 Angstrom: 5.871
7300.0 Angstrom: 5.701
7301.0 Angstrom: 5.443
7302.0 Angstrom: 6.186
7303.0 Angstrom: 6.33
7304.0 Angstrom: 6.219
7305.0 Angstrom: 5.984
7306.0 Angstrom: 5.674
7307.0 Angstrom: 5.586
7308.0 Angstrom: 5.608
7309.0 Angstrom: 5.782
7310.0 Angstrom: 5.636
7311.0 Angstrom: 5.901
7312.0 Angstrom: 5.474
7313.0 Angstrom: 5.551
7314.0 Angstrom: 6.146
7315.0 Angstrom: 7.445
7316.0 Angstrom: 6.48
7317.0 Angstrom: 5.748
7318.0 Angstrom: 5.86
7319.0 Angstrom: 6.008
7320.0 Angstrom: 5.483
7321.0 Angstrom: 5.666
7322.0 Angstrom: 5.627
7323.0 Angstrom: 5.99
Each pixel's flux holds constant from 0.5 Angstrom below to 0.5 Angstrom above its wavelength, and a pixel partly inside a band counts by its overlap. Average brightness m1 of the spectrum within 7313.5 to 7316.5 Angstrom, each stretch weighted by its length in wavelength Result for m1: 6.69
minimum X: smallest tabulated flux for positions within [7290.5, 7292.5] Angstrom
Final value 5.512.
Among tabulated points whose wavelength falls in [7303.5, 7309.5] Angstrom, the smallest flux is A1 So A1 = 5.586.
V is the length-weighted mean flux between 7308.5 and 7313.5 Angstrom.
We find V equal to 5.67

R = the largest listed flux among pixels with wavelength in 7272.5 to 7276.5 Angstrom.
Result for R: 6.723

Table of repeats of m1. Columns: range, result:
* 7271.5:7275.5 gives 6.14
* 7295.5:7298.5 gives 5.89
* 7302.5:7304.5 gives 6.27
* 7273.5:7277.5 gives 6.52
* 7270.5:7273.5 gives 5.73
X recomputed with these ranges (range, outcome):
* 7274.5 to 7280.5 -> 5.829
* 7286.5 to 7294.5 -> 5.42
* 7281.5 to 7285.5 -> 5.61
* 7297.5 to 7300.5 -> 5.701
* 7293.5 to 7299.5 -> 5.732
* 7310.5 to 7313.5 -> 5.474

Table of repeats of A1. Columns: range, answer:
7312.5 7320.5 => 5.483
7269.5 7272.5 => 5.535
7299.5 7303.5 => 5.443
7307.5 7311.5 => 5.608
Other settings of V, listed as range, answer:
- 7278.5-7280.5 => 5.87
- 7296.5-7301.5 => 5.72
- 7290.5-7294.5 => 5.78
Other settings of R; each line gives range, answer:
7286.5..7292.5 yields 6.007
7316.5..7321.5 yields 6.008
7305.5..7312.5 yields 5.901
